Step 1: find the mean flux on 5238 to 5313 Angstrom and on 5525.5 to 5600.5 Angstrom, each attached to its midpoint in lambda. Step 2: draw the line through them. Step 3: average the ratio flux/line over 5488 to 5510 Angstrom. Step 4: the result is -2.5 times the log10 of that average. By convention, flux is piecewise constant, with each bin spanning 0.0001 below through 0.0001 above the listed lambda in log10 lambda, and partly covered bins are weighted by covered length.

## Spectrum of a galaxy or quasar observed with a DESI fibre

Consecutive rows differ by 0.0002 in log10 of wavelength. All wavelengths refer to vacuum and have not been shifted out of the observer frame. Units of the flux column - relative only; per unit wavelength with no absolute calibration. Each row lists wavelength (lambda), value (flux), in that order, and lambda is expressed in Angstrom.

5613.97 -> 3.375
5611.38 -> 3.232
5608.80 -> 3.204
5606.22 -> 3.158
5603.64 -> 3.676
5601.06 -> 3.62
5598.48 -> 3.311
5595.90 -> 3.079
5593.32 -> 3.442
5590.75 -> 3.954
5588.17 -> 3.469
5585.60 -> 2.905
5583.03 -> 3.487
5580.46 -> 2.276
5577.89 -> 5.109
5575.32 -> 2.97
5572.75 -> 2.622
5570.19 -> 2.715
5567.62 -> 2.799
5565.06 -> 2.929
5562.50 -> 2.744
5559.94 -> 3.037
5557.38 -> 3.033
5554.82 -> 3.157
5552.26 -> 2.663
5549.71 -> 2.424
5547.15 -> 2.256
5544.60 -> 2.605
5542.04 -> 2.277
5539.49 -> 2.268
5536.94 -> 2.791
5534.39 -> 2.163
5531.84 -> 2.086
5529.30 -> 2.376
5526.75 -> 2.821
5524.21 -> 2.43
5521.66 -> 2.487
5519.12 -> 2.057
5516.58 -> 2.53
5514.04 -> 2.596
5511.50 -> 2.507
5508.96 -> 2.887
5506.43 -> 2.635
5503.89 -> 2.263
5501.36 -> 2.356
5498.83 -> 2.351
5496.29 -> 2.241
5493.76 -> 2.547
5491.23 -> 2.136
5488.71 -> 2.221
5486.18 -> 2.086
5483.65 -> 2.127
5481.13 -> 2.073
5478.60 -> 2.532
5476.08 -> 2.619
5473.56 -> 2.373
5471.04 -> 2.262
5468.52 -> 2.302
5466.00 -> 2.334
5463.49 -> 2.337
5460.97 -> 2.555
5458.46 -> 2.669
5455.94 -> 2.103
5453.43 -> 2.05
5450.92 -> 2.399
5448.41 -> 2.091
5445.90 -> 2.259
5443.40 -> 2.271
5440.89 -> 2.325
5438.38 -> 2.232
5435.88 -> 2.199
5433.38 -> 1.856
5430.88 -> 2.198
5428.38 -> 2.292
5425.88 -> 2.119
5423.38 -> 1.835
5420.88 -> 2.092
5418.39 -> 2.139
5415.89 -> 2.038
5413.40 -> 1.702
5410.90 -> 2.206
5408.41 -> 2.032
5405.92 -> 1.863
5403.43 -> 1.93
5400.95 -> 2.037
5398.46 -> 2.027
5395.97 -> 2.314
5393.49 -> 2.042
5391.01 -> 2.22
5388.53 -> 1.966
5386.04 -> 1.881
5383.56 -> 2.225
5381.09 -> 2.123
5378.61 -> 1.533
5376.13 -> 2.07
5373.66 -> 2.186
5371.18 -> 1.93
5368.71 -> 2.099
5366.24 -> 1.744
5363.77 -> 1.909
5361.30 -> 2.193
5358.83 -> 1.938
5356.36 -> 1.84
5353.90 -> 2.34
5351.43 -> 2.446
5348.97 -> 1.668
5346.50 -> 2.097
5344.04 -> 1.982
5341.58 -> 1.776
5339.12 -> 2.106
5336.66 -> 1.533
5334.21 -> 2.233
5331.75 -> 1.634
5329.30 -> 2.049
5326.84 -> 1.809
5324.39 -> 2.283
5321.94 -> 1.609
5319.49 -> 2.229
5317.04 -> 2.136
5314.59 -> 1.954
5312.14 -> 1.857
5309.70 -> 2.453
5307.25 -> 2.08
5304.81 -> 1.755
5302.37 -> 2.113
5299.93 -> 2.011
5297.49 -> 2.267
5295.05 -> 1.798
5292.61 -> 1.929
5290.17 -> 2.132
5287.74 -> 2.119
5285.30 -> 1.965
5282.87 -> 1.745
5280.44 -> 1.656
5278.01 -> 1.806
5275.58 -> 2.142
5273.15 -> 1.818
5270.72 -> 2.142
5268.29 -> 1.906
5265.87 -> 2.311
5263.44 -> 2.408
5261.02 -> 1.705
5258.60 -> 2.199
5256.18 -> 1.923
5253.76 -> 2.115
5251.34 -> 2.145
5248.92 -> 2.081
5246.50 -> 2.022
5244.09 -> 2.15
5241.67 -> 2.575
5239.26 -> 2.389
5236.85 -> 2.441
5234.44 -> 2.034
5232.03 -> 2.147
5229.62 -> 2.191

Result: 0.13 mag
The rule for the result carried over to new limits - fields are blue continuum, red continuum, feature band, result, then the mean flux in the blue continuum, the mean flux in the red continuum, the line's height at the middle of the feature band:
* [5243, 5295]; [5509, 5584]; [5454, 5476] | 0.057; 2.01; 2.7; 2.5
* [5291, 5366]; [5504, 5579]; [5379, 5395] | 0.068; 2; 2.68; 2.18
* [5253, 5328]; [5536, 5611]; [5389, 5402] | 0.131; 2.01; 3.04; 2.39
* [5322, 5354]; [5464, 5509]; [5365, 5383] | 0.051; 1.97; 2.34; 2.06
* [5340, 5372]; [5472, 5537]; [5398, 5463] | 0.028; 2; 2.39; 2.19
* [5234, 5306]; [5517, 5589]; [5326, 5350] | 0.176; 2.06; 2.74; 2.22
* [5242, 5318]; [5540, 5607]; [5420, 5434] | 0.223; 2.03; 3.06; 2.55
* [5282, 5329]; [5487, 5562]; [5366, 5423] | 0.097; 2.02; 2.49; 2.21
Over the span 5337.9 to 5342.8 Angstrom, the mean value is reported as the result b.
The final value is 1.94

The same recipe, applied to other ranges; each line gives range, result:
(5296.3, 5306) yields 2.04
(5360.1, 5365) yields 2.05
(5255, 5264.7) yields 2.06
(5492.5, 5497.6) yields 2.39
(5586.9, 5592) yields 3.71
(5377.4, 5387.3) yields 1.94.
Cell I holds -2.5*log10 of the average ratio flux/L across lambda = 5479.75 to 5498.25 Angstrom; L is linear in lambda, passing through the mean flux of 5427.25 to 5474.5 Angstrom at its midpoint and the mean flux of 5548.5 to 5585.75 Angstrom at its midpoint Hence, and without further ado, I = 0.14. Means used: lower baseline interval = 2.27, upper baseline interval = 3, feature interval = 2.21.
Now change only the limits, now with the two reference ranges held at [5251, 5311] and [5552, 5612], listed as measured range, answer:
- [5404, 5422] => 0.26 mag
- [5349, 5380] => 0.17 mag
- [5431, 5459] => 0.20 mag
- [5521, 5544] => 0.24 mag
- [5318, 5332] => 0.12 mag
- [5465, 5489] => 0.21 mag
